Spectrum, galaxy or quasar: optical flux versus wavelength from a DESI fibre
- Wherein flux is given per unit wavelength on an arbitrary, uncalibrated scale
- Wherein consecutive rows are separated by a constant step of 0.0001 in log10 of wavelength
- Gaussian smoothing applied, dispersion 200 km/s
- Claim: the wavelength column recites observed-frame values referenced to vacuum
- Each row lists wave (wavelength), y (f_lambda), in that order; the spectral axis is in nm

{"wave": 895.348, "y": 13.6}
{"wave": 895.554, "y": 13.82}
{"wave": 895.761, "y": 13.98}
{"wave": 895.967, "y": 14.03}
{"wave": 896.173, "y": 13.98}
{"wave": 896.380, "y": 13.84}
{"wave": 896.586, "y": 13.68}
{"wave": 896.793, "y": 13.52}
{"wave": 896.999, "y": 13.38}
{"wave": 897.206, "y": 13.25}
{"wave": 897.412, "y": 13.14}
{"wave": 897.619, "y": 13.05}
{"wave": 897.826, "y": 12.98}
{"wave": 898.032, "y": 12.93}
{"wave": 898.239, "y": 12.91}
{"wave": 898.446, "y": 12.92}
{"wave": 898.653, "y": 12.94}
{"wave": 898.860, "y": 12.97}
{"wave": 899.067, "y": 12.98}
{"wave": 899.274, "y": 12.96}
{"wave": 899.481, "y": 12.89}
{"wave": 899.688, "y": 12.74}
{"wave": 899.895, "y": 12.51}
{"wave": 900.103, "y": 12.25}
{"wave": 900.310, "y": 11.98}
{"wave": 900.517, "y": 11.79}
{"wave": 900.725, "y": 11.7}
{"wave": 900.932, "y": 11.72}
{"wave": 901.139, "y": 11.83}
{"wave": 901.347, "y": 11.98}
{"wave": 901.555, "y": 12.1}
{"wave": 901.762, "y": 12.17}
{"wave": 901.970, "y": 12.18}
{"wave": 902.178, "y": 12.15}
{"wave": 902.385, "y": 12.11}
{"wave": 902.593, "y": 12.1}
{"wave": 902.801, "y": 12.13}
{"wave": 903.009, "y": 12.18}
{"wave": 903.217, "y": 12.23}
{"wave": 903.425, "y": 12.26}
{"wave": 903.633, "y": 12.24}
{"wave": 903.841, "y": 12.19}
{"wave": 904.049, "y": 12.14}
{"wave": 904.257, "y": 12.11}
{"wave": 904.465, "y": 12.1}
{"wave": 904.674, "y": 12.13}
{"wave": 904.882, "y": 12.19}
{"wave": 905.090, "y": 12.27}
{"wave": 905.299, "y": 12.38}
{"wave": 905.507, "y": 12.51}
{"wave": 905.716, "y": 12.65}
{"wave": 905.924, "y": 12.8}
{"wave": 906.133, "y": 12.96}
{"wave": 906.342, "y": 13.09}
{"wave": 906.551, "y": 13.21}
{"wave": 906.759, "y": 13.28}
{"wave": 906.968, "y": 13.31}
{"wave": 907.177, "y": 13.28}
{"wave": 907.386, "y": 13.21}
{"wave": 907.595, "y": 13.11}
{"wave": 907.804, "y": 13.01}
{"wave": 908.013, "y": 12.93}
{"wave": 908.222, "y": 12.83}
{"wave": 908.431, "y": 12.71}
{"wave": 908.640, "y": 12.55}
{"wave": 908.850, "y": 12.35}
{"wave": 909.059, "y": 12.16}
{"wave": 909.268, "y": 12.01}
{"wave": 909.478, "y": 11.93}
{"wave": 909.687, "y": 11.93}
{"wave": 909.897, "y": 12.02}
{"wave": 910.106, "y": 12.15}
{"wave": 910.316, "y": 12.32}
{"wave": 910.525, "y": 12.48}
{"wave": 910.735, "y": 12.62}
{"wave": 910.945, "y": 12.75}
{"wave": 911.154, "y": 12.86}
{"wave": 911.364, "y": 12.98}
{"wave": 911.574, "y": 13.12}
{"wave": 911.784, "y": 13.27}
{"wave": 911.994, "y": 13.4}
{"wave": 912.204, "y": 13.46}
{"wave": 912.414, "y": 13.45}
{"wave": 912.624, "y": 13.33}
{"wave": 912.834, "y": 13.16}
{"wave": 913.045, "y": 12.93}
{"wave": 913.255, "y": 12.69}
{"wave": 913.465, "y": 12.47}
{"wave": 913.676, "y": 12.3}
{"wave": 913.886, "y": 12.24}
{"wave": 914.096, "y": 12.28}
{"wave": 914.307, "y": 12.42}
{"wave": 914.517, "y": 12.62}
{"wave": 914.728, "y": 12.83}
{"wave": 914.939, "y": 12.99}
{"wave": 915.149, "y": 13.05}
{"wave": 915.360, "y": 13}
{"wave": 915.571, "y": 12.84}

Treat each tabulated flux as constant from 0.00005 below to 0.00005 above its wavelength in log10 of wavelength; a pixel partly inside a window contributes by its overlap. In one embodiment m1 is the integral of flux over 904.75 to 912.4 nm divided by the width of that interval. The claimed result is 12.7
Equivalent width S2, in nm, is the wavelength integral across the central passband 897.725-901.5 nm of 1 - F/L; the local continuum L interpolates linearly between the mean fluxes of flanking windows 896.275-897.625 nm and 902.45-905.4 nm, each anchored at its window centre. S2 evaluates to 0.136 nm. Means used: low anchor 13.4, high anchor 12.2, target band 12.5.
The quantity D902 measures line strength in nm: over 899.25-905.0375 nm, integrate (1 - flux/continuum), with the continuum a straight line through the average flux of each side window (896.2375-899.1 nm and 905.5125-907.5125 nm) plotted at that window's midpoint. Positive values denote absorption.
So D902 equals 0.420 nm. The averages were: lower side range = 13.2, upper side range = 13.1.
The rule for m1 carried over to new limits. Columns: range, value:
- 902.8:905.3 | 12.2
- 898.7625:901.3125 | 12.3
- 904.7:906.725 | 12.7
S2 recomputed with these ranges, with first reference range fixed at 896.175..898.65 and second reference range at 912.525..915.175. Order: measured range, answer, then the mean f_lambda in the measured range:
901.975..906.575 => 0.24 nm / 12.4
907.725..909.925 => 0.08 nm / 12.4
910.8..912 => -0.02 nm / 13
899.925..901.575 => 0.15 nm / 11.9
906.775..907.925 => -0.02 nm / 13.2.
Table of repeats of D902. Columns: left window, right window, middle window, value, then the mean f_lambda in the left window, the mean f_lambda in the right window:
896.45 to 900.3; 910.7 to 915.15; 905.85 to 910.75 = 0.088 nm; 13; 12.9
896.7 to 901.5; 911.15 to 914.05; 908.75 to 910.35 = 0.099 nm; 12.7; 13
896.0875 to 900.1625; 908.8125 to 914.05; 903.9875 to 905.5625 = 0.080 nm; 13.1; 12.7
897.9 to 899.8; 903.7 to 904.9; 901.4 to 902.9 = 0.039 nm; 12.9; 12.1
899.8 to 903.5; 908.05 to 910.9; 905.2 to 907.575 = -0.145 nm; 12.1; 12.3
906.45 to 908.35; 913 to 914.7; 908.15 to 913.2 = 0.041 nm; 13.1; 12.5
